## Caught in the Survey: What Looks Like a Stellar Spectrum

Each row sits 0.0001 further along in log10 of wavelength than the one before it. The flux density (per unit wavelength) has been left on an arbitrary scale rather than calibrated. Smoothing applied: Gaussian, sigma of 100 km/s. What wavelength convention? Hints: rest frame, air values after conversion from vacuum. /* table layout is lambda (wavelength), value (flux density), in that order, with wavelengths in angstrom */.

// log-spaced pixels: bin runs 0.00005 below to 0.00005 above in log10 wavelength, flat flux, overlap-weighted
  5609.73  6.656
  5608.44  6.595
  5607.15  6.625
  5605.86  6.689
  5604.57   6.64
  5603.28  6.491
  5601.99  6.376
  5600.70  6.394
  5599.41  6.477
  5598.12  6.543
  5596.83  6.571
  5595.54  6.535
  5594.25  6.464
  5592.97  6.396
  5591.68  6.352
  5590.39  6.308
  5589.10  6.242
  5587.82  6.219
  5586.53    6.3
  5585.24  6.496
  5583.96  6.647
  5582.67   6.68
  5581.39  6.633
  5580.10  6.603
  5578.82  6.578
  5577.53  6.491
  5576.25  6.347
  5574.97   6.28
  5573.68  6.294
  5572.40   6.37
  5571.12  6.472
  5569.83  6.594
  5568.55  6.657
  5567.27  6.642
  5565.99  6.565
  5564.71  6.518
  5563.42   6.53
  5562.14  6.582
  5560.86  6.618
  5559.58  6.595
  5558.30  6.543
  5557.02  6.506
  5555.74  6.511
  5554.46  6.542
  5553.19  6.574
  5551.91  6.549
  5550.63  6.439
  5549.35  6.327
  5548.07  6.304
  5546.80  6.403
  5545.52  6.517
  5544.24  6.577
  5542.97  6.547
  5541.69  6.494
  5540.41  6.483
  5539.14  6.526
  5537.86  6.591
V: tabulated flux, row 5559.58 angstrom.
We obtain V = 6.595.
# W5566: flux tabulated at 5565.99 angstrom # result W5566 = 6.565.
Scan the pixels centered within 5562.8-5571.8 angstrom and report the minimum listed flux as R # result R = 6.472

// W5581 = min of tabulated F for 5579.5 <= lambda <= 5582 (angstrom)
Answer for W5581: 6.603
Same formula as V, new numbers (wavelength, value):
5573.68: 6.294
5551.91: 6.549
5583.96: 6.647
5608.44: 6.595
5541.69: 6.494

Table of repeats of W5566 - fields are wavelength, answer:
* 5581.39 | 6.633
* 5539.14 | 6.526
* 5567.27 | 6.642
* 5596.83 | 6.571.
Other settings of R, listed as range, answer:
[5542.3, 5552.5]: 6.304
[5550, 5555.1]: 6.439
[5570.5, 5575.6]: 6.28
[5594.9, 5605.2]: 6.376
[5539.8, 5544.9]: 6.483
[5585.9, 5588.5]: 6.219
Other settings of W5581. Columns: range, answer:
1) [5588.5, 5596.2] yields 6.242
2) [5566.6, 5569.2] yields 6.642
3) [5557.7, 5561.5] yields 6.543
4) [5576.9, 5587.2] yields 6.3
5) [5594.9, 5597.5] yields 6.535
